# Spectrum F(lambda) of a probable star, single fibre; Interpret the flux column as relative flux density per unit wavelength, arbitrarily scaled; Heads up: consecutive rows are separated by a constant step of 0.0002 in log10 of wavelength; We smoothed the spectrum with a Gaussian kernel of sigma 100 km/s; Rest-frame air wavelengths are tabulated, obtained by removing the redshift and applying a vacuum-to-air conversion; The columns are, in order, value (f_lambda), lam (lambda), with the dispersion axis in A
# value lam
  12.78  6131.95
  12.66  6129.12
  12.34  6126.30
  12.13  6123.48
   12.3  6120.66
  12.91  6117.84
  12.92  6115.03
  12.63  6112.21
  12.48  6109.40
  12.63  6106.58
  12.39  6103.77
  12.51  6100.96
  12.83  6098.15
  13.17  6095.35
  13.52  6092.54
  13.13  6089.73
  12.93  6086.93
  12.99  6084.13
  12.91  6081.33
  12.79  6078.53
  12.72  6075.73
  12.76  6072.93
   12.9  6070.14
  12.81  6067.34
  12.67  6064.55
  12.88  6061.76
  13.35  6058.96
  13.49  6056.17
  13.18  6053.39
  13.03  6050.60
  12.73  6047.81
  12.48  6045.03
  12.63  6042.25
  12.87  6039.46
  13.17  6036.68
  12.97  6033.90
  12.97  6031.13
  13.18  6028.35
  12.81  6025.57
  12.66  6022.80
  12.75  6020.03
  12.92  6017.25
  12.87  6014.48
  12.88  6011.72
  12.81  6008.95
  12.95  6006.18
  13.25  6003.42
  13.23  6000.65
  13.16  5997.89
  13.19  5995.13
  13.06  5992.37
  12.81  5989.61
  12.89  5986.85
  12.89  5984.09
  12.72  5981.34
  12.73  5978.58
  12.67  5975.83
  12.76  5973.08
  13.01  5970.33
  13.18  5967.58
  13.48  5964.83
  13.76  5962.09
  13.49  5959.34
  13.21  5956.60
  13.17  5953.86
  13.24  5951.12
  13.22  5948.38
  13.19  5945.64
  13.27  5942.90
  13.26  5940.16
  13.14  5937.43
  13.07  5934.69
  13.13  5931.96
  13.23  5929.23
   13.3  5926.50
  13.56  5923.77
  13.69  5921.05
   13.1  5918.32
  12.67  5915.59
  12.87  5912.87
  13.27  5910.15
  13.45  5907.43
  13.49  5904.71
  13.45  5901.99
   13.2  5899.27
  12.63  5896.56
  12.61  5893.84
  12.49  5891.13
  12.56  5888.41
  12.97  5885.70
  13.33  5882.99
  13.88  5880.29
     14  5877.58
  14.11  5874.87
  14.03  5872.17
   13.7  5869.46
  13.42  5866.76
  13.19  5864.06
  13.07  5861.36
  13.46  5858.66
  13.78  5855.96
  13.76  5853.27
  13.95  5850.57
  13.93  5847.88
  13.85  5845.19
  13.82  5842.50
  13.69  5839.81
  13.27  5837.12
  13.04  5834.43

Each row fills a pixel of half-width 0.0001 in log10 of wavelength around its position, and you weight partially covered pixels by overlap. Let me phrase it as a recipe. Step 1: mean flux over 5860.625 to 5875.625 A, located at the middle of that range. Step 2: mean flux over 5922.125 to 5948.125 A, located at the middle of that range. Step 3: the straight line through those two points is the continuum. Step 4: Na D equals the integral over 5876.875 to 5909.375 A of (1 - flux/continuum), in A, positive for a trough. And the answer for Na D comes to 0.73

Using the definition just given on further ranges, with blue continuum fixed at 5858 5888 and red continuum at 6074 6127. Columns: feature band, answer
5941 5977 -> 0.1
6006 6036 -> 0.3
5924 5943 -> 0.2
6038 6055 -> 0.1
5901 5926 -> 0.2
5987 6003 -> 0.0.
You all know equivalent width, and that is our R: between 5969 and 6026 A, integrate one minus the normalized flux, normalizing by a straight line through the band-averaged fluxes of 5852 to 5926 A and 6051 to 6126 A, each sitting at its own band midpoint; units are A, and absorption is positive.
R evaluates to 0.7 A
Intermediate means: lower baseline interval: 13.3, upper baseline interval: 12.8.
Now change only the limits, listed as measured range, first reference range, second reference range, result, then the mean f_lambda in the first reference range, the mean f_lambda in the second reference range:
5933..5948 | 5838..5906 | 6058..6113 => 0.1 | 13.5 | 12.8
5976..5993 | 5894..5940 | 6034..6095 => 0.3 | 13.2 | 13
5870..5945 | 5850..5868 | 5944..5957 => 0.5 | 13.5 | 13.2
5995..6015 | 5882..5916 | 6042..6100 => -0.1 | 13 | 13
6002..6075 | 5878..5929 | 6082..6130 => -0.2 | 13.2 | 12.7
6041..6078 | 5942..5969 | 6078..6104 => 0.4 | 13.3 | 12.9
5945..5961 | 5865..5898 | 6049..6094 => -0.1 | 13.3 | 13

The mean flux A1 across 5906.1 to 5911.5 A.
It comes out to 13.4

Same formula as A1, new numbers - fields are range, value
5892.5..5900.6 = 12.8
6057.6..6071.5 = 12.9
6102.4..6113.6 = 12.5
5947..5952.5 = 13.2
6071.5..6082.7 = 12.8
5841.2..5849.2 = 13.9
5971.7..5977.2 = 12.7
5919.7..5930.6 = 13.5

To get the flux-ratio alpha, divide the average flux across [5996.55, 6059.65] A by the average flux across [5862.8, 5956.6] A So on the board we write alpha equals 0.98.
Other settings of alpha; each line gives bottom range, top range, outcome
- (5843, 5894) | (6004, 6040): 0.96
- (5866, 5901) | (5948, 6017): 0.98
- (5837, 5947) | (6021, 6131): 0.96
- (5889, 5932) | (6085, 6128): 0.97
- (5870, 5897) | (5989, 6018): 0.98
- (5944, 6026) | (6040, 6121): 0.99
